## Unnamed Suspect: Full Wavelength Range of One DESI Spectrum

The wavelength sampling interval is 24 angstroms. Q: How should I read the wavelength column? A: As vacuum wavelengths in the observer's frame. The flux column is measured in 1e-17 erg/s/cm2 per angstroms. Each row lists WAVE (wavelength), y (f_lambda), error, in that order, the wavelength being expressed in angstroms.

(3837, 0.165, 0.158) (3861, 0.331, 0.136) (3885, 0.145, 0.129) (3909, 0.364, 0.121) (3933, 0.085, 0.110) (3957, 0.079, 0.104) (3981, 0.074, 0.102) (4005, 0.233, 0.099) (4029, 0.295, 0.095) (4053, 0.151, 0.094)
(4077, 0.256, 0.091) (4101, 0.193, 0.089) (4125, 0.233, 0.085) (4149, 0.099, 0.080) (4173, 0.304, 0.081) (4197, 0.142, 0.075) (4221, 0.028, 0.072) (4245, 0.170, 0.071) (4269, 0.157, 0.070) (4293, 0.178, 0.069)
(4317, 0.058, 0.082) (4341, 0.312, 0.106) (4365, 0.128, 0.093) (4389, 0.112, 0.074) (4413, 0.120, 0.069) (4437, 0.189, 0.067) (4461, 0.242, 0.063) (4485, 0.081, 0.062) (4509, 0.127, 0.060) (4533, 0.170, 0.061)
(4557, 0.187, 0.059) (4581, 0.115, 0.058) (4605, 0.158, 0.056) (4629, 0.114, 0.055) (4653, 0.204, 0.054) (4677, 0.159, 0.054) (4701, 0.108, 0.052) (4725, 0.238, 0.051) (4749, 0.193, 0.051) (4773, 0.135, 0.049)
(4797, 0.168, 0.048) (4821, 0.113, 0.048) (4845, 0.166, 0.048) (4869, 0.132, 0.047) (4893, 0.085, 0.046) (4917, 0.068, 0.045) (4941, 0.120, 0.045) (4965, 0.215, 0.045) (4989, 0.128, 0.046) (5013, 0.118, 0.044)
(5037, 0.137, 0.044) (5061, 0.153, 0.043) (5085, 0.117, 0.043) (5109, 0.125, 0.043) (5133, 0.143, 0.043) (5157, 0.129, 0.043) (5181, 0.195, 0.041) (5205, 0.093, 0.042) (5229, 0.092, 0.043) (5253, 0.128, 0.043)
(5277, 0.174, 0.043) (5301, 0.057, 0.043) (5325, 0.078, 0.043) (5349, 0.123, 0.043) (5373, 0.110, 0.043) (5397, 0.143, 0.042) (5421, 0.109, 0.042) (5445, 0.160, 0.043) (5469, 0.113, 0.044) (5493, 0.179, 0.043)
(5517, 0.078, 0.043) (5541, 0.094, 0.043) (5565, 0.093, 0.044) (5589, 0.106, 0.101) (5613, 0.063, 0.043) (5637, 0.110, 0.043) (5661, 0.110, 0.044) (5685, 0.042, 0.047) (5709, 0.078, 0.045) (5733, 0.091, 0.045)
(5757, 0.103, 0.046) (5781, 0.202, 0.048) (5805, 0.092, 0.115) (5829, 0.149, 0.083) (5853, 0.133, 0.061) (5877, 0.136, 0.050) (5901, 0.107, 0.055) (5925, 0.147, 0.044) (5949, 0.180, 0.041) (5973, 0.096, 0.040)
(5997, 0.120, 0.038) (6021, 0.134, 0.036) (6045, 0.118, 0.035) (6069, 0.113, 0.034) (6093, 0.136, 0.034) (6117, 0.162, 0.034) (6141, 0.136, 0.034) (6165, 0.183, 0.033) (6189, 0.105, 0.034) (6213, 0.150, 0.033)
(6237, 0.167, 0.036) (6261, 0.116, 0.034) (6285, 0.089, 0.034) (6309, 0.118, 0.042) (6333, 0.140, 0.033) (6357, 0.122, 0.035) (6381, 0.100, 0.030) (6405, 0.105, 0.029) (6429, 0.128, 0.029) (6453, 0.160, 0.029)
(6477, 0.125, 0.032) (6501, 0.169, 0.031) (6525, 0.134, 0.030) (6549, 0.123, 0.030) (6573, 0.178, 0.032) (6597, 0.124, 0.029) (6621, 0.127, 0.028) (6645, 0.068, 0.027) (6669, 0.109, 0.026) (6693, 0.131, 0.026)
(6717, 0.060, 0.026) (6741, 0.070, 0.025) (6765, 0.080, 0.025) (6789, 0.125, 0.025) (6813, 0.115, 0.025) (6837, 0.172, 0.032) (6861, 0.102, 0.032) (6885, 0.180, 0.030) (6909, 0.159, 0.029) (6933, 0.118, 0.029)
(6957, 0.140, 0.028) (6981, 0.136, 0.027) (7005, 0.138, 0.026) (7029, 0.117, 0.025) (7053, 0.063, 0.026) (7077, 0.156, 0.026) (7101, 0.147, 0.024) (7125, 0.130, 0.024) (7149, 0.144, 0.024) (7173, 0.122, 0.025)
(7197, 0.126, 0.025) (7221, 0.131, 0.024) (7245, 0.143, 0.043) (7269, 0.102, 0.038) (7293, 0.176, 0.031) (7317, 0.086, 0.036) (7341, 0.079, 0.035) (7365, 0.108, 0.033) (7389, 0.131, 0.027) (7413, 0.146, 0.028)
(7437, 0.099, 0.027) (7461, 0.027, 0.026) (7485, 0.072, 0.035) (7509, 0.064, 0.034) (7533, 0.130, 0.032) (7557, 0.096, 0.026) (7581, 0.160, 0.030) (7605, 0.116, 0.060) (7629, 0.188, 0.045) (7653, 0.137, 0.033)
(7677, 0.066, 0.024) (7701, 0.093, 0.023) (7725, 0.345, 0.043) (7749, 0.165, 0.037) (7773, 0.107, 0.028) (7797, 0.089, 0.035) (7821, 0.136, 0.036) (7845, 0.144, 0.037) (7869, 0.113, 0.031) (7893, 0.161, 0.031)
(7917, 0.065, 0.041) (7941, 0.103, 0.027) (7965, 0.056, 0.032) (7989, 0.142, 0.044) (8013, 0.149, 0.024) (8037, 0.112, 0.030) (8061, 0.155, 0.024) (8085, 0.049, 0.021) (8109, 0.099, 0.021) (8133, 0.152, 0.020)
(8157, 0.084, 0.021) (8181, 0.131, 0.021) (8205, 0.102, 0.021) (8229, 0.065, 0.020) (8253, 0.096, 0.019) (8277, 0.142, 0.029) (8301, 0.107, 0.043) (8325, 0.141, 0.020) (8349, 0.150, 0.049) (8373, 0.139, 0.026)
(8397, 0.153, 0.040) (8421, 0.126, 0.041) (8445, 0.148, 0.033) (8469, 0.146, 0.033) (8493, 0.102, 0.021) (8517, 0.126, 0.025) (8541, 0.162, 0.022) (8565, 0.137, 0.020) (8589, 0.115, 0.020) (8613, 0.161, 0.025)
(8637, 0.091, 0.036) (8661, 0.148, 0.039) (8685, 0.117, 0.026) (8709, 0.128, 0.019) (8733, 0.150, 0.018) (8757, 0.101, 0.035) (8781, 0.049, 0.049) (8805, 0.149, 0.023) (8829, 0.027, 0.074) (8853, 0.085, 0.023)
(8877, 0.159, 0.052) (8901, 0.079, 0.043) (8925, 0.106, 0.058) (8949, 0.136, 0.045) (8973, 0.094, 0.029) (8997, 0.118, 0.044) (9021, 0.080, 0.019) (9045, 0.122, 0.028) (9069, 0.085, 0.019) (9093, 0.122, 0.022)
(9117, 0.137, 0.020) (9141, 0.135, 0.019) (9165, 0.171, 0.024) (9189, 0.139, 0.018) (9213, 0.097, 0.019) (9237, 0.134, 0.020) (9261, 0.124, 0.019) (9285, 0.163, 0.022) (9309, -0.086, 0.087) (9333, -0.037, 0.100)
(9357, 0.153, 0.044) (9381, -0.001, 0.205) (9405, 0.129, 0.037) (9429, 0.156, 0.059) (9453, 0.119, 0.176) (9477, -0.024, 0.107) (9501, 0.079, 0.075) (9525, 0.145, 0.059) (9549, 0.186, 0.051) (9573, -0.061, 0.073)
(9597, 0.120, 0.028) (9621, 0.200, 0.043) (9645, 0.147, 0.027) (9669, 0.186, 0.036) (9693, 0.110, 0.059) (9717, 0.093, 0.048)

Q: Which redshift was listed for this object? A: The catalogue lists 1.07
